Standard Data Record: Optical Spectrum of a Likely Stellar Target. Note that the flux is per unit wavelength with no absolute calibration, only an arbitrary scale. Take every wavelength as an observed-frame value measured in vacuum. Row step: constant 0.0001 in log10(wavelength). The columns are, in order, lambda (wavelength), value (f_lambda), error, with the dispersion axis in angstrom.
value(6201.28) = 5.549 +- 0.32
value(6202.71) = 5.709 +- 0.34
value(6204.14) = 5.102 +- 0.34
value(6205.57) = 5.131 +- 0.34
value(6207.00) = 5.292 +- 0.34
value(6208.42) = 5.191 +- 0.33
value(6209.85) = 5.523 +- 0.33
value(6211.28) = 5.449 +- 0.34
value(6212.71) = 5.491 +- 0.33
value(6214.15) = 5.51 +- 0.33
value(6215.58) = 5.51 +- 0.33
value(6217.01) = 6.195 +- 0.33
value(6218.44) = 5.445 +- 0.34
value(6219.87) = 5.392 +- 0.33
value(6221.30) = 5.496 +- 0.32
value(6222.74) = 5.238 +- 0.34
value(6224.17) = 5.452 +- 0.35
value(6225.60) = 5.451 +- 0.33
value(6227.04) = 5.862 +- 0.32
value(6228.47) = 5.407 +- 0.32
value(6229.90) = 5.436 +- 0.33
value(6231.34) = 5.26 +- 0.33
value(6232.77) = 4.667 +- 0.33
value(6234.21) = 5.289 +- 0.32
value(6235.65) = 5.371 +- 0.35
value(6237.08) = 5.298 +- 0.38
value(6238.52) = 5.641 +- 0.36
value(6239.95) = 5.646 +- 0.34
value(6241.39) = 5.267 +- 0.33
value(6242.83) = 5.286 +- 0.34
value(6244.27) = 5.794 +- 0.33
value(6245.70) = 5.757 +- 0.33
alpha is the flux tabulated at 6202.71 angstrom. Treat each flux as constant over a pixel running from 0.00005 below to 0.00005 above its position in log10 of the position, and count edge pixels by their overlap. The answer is 5.709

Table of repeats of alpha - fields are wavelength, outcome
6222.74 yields 5.238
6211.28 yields 5.449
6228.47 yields 5.407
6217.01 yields 6.195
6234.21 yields 5.289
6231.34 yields 5.26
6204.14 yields 5.102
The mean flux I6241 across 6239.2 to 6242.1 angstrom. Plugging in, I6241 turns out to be 5.47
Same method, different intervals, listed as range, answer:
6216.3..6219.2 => 5.82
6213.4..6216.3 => 5.5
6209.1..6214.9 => 5.48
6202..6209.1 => 5.29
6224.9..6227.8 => 5.65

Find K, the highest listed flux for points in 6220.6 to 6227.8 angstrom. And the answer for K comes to 5.862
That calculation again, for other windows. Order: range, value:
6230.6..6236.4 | 5.371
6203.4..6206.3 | 5.131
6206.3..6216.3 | 5.523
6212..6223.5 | 6.195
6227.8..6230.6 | 5.436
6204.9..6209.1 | 5.292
